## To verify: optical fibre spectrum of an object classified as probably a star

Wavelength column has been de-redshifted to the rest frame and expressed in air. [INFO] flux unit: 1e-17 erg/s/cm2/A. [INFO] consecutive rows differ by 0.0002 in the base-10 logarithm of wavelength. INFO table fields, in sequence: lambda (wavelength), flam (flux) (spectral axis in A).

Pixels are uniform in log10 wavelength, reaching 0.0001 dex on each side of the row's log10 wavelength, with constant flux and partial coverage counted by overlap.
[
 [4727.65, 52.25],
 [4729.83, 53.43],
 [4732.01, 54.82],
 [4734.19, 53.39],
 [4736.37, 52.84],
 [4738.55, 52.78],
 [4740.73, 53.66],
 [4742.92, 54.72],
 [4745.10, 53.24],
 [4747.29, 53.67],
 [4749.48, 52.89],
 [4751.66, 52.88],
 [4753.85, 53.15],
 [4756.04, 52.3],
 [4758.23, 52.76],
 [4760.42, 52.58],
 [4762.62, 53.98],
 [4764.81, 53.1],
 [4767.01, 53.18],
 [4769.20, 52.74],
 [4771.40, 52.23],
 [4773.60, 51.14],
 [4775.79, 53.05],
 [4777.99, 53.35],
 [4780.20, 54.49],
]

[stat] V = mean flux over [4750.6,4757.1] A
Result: 52.8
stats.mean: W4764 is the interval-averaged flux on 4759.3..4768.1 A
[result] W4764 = 53.2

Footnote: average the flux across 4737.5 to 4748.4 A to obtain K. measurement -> 53.6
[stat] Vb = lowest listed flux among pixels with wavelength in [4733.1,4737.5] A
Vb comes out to 52.84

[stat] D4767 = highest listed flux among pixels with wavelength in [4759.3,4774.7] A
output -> 53.98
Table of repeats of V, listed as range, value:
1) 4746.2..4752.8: 53.2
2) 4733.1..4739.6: 53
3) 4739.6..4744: 54.1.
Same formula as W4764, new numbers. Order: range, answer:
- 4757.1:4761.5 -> 52.7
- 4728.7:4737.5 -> 53.6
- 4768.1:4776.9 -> 52.3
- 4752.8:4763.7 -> 52.9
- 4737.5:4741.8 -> 53.3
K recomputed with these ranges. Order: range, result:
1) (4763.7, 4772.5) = 52.8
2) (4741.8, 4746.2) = 53.9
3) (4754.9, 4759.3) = 52.5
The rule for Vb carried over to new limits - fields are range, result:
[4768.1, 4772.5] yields 52.23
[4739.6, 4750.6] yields 52.89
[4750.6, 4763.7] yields 52.3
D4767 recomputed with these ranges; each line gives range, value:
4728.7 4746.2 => 54.82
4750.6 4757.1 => 53.15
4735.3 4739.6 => 52.84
